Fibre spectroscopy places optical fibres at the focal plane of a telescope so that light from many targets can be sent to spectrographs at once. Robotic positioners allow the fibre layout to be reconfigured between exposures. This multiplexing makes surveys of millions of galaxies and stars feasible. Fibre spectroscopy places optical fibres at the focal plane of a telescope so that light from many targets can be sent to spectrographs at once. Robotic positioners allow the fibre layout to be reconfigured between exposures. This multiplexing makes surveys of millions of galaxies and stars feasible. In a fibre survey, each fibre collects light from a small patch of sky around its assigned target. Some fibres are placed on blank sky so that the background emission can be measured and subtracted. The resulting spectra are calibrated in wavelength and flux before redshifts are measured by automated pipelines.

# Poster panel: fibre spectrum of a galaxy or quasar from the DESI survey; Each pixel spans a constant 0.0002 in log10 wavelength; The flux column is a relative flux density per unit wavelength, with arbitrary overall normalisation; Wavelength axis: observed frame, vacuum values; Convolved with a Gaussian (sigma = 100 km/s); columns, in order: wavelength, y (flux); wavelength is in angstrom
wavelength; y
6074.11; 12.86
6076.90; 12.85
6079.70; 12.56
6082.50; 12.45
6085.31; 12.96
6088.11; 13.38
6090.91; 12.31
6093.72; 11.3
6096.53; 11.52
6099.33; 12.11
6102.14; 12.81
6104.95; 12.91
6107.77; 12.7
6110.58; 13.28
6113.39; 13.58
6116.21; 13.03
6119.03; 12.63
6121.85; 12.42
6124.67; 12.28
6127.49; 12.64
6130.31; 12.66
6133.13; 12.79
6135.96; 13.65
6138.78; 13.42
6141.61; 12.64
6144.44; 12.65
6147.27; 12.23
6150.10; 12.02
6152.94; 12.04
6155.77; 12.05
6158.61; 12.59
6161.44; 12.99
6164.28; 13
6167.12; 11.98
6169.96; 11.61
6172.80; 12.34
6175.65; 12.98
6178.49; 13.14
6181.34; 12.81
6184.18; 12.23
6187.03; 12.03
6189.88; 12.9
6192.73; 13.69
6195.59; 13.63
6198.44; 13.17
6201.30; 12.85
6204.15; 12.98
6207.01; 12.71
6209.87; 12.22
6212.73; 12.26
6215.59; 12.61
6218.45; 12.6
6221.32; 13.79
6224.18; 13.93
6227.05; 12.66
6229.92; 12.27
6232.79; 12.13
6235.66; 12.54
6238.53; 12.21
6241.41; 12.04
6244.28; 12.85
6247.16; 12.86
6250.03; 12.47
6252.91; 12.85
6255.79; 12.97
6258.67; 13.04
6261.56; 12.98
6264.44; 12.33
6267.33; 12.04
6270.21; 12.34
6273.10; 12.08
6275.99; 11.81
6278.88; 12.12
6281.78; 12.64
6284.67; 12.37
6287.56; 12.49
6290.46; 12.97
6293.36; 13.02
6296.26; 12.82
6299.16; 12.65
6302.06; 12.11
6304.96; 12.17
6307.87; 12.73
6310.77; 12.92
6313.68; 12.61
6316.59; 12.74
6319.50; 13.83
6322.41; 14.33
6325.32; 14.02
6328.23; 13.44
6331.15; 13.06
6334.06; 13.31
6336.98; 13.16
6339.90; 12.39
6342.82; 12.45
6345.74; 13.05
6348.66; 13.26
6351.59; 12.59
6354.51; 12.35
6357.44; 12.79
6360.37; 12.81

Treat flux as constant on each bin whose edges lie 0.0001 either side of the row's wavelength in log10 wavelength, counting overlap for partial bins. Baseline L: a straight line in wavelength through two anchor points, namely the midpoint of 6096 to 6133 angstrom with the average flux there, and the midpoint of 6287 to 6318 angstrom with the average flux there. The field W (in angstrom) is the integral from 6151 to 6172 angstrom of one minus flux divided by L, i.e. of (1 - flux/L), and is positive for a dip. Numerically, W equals 0.6 angstrom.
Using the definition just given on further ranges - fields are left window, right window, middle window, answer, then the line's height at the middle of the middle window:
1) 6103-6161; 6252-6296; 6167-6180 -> 0.2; 12.7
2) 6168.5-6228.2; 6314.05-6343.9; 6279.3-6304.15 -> 1.0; 13.1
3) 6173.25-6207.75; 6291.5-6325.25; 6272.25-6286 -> 0.8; 12.9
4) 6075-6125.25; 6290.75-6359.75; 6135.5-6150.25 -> -0.1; 12.7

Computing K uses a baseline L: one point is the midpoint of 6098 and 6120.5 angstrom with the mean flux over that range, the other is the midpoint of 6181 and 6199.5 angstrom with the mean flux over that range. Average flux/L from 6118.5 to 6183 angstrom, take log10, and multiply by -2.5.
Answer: 0.027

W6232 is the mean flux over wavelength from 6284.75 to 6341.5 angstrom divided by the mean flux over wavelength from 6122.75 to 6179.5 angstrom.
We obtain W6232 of 1.0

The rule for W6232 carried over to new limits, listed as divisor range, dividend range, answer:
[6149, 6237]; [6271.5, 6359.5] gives 1.01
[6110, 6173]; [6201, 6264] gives 1.01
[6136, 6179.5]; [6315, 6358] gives 1.05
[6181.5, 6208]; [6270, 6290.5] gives 0.95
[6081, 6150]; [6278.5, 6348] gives 1.02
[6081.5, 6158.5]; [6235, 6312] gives 0.99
